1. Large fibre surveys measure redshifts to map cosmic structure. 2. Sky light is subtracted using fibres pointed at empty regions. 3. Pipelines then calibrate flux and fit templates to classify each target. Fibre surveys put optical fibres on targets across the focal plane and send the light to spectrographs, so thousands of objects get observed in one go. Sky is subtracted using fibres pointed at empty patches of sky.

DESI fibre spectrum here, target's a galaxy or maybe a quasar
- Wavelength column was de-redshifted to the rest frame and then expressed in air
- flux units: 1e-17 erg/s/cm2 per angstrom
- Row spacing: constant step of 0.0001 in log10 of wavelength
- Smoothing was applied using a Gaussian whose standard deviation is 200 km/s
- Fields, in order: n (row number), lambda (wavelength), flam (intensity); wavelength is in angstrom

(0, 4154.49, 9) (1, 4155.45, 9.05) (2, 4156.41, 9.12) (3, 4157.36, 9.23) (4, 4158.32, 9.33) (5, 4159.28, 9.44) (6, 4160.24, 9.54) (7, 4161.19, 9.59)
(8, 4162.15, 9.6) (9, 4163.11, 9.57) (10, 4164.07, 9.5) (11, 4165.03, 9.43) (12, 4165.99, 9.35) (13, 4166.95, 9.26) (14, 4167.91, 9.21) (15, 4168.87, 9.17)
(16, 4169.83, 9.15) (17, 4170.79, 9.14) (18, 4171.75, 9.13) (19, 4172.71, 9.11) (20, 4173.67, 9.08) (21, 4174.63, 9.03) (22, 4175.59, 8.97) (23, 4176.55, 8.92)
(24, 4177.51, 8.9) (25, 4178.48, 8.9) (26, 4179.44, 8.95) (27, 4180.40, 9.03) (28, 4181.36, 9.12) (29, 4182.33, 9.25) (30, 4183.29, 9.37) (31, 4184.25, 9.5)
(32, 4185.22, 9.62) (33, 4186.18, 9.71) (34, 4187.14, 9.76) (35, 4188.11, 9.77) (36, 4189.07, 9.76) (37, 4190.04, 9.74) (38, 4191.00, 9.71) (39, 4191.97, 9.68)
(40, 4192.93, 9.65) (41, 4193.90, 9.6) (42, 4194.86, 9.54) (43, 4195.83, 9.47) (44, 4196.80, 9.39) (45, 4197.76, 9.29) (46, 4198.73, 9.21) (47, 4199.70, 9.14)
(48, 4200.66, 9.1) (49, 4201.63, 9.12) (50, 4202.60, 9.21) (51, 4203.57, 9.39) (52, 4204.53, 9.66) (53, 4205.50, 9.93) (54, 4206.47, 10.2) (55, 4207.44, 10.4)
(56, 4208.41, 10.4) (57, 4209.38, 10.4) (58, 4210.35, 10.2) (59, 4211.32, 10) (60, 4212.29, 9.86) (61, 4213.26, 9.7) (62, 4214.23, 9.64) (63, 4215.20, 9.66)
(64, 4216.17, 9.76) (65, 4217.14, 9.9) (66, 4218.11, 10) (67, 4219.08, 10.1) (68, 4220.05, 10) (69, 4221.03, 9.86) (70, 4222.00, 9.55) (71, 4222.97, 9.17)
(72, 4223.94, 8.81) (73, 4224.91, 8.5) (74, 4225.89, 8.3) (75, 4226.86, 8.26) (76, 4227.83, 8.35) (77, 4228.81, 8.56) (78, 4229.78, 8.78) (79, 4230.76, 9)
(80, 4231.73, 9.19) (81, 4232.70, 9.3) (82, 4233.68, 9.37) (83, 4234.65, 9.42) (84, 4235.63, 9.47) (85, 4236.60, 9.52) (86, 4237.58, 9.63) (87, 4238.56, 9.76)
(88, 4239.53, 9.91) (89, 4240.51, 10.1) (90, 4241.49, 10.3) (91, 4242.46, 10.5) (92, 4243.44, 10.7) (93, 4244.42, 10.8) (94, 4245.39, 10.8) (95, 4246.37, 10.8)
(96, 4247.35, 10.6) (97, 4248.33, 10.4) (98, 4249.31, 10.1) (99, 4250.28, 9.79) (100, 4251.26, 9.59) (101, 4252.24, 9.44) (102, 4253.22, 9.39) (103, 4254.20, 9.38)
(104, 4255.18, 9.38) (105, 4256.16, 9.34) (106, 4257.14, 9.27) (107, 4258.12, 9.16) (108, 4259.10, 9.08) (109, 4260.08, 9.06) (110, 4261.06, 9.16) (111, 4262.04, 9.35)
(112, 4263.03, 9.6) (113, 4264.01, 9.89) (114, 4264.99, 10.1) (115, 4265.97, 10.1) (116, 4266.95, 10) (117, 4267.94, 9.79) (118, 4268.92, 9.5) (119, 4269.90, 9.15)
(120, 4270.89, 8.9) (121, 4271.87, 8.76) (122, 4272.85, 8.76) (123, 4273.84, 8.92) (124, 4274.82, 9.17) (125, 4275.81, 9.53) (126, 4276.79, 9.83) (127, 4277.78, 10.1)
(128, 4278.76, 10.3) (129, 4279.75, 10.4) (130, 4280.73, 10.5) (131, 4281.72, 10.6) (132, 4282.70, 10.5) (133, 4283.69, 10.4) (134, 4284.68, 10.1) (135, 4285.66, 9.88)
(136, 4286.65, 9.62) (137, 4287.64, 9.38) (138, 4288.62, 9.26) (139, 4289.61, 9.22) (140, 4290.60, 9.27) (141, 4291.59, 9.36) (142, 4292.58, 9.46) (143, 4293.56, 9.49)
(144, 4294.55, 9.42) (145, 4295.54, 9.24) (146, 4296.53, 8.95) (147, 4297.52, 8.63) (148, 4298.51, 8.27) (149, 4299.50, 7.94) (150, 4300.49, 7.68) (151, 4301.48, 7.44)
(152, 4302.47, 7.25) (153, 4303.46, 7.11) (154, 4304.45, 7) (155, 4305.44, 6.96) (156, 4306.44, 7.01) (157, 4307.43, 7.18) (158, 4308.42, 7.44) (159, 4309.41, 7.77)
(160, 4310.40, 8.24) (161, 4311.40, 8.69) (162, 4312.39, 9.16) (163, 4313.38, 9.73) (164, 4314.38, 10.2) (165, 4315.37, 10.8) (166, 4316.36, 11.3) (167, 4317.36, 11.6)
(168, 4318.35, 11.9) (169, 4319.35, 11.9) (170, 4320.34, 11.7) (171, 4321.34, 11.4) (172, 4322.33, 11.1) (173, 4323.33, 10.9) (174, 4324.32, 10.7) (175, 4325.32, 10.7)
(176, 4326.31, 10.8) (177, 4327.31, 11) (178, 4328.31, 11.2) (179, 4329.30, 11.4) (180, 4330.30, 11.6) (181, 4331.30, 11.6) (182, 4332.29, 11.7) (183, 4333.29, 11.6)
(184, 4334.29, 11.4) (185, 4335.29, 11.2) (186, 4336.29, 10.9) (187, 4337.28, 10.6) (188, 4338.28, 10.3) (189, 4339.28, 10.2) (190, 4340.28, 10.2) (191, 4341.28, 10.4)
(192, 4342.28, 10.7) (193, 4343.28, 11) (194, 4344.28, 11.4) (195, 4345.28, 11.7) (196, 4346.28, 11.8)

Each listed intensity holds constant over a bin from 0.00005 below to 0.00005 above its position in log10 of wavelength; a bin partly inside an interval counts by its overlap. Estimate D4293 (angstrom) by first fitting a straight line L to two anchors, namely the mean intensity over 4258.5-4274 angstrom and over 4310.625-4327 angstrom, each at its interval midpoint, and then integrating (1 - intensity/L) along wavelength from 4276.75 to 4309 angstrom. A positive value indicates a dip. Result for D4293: 3.6 angstrom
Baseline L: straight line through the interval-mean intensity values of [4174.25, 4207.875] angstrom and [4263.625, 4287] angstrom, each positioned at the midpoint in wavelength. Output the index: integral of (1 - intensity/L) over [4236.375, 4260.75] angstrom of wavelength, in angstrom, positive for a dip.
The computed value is -0.5 angstrom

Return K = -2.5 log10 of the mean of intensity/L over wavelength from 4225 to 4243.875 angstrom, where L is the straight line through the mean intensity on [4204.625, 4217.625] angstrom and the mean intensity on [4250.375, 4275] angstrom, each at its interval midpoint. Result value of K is 0.04 mag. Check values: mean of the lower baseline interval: 9.99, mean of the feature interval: 9.37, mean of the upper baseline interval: 9.38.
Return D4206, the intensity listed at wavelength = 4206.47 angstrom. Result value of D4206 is 10.2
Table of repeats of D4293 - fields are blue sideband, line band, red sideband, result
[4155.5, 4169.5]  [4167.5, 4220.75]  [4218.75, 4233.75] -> -1.8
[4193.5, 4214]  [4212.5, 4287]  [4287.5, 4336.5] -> 0.4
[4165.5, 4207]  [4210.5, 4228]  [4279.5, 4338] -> 0.1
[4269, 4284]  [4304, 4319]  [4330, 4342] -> 2.0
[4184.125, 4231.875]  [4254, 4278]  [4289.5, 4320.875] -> -0.6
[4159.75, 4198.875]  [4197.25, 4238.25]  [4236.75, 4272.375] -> 0.4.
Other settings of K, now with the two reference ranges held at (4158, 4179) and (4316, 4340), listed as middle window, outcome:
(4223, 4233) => 0.15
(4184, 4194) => -0.02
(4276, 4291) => 0.07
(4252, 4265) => 0.11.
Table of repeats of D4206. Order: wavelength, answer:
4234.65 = 9.42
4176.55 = 8.92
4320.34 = 11.7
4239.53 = 9.91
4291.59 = 9.36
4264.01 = 9.89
